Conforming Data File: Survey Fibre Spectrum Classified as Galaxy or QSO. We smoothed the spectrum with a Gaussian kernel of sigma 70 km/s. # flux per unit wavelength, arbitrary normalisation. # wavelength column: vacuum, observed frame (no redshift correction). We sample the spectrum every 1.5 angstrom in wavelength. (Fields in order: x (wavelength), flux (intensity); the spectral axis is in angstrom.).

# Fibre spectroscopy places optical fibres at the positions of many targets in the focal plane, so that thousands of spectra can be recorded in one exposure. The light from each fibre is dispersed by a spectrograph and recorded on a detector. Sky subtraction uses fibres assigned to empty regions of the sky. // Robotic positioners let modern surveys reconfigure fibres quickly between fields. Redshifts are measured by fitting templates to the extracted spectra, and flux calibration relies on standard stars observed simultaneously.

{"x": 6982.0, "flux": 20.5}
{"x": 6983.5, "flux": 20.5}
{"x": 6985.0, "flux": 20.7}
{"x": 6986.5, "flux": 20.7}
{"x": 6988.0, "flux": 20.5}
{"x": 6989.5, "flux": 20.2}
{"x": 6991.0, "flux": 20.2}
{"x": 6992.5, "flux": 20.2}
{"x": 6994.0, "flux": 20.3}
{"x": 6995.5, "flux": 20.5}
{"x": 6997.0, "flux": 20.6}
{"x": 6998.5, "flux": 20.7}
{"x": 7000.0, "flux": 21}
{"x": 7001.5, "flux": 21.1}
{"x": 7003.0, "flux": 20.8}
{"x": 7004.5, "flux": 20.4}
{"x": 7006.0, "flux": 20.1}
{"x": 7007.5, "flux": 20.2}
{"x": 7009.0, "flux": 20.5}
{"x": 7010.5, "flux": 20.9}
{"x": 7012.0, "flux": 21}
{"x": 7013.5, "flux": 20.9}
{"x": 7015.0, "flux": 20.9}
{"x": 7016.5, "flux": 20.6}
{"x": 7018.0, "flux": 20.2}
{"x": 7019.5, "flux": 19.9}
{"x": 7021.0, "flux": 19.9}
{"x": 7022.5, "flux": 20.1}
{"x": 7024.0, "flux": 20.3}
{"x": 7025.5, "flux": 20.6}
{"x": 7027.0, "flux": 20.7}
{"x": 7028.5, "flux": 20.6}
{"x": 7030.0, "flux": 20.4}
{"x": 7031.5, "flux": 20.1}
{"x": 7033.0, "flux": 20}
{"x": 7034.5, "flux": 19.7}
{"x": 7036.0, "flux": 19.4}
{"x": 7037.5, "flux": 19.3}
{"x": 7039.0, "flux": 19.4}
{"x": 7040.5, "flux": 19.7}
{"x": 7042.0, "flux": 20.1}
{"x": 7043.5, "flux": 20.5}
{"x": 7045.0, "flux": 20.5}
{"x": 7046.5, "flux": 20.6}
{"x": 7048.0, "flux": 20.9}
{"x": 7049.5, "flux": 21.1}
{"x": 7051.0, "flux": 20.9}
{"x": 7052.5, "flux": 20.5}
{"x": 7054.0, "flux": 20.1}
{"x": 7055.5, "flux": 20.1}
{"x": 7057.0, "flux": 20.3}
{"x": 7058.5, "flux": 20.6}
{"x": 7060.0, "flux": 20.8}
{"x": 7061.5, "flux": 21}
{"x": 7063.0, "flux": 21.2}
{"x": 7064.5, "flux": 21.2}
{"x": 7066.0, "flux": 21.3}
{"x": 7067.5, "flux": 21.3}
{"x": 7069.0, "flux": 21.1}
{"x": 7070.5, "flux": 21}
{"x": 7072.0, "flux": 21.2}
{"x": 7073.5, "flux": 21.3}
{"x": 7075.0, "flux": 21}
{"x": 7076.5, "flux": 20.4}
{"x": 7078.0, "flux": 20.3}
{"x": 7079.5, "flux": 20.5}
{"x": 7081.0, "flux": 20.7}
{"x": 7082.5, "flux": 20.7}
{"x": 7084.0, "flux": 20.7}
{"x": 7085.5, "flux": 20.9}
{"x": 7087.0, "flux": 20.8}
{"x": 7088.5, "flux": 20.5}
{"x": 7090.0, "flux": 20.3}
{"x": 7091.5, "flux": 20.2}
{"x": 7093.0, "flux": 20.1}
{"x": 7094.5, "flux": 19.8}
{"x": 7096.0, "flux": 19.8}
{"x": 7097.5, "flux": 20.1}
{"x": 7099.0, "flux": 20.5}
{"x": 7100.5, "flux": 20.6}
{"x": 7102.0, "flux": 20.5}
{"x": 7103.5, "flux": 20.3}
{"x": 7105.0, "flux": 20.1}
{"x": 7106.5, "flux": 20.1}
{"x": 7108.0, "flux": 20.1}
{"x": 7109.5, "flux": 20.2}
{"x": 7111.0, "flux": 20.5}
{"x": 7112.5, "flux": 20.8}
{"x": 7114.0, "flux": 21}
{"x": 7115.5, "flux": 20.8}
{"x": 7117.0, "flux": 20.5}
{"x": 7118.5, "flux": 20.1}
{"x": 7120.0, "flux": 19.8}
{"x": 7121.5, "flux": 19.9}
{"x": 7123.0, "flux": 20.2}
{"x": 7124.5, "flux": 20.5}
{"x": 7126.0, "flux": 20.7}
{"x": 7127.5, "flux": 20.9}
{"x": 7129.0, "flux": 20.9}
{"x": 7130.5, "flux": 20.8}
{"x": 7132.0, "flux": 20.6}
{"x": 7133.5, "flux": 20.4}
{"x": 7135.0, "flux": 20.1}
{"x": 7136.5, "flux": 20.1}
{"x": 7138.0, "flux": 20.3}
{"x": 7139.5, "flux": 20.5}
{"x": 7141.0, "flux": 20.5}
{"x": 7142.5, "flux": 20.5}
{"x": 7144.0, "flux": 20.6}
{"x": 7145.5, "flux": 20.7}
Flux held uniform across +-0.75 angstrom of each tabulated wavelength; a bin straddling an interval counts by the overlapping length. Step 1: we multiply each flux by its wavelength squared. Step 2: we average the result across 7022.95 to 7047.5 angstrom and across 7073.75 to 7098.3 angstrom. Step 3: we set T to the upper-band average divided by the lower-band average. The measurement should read 1.0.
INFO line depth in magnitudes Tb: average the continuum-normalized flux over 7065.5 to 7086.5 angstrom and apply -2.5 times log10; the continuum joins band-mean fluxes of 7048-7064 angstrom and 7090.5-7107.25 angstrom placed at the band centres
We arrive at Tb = -0.022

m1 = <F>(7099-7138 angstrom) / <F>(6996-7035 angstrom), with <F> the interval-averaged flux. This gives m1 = 1.00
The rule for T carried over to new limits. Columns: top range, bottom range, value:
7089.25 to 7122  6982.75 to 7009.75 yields 1.02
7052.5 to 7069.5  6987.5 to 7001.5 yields 1.03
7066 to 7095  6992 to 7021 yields 1.03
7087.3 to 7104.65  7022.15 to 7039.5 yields 1.03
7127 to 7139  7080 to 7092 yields 1.01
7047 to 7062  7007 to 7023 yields 1.02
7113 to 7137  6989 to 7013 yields 1.03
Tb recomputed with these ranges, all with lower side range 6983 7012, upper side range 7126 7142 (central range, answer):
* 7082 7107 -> 0.01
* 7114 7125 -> 0.01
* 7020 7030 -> 0.01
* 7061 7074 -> -0.03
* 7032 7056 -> 0.02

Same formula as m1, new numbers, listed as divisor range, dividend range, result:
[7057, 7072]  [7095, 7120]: 0.97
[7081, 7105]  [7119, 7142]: 1.00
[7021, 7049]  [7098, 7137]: 1.01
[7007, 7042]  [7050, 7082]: 1.03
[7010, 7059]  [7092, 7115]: 1.00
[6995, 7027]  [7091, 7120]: 0.99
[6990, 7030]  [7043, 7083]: 1.01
